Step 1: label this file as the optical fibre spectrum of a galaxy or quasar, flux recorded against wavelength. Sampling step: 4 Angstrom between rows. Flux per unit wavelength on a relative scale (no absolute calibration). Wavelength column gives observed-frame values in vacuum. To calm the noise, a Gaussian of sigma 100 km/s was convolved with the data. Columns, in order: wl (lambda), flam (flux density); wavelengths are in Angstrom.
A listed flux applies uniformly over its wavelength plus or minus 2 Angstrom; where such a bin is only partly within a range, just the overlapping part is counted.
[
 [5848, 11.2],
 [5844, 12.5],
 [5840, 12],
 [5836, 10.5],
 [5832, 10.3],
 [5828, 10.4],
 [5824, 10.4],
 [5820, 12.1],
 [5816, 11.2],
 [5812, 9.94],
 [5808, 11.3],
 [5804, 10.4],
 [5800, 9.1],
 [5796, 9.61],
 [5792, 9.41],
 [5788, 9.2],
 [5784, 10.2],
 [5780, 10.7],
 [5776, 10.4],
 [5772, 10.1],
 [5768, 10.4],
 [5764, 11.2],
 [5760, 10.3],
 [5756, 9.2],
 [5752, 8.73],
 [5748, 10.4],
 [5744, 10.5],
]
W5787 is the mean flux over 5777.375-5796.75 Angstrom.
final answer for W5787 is 9.86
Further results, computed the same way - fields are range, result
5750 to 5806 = 9.92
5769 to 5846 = 10.5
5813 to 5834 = 10.8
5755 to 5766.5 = 10.3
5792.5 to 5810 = 10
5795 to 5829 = 10.5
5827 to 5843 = 10.9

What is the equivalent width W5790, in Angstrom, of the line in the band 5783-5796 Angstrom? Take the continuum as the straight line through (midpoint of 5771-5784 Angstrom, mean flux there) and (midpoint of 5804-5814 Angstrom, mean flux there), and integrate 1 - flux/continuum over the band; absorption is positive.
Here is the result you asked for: 1.1 Angstrom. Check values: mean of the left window 10.4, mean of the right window 10.6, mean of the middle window 9.56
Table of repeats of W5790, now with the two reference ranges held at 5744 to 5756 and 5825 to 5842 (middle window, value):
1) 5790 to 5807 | 0.96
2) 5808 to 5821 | -0.63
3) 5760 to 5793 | -0.74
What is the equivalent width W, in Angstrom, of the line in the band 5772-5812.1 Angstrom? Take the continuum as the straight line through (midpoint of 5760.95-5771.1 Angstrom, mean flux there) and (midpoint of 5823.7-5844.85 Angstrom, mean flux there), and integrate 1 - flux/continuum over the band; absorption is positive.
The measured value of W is 2.8 Angstrom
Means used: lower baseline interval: 10.7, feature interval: 10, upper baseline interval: 11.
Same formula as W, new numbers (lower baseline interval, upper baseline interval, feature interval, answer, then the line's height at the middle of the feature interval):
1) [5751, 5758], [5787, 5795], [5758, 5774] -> -2.4 Angstrom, 9.11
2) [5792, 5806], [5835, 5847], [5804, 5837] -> -0.2 Angstrom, 10.7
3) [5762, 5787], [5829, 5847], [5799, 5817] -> 0.8 Angstrom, 10.9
